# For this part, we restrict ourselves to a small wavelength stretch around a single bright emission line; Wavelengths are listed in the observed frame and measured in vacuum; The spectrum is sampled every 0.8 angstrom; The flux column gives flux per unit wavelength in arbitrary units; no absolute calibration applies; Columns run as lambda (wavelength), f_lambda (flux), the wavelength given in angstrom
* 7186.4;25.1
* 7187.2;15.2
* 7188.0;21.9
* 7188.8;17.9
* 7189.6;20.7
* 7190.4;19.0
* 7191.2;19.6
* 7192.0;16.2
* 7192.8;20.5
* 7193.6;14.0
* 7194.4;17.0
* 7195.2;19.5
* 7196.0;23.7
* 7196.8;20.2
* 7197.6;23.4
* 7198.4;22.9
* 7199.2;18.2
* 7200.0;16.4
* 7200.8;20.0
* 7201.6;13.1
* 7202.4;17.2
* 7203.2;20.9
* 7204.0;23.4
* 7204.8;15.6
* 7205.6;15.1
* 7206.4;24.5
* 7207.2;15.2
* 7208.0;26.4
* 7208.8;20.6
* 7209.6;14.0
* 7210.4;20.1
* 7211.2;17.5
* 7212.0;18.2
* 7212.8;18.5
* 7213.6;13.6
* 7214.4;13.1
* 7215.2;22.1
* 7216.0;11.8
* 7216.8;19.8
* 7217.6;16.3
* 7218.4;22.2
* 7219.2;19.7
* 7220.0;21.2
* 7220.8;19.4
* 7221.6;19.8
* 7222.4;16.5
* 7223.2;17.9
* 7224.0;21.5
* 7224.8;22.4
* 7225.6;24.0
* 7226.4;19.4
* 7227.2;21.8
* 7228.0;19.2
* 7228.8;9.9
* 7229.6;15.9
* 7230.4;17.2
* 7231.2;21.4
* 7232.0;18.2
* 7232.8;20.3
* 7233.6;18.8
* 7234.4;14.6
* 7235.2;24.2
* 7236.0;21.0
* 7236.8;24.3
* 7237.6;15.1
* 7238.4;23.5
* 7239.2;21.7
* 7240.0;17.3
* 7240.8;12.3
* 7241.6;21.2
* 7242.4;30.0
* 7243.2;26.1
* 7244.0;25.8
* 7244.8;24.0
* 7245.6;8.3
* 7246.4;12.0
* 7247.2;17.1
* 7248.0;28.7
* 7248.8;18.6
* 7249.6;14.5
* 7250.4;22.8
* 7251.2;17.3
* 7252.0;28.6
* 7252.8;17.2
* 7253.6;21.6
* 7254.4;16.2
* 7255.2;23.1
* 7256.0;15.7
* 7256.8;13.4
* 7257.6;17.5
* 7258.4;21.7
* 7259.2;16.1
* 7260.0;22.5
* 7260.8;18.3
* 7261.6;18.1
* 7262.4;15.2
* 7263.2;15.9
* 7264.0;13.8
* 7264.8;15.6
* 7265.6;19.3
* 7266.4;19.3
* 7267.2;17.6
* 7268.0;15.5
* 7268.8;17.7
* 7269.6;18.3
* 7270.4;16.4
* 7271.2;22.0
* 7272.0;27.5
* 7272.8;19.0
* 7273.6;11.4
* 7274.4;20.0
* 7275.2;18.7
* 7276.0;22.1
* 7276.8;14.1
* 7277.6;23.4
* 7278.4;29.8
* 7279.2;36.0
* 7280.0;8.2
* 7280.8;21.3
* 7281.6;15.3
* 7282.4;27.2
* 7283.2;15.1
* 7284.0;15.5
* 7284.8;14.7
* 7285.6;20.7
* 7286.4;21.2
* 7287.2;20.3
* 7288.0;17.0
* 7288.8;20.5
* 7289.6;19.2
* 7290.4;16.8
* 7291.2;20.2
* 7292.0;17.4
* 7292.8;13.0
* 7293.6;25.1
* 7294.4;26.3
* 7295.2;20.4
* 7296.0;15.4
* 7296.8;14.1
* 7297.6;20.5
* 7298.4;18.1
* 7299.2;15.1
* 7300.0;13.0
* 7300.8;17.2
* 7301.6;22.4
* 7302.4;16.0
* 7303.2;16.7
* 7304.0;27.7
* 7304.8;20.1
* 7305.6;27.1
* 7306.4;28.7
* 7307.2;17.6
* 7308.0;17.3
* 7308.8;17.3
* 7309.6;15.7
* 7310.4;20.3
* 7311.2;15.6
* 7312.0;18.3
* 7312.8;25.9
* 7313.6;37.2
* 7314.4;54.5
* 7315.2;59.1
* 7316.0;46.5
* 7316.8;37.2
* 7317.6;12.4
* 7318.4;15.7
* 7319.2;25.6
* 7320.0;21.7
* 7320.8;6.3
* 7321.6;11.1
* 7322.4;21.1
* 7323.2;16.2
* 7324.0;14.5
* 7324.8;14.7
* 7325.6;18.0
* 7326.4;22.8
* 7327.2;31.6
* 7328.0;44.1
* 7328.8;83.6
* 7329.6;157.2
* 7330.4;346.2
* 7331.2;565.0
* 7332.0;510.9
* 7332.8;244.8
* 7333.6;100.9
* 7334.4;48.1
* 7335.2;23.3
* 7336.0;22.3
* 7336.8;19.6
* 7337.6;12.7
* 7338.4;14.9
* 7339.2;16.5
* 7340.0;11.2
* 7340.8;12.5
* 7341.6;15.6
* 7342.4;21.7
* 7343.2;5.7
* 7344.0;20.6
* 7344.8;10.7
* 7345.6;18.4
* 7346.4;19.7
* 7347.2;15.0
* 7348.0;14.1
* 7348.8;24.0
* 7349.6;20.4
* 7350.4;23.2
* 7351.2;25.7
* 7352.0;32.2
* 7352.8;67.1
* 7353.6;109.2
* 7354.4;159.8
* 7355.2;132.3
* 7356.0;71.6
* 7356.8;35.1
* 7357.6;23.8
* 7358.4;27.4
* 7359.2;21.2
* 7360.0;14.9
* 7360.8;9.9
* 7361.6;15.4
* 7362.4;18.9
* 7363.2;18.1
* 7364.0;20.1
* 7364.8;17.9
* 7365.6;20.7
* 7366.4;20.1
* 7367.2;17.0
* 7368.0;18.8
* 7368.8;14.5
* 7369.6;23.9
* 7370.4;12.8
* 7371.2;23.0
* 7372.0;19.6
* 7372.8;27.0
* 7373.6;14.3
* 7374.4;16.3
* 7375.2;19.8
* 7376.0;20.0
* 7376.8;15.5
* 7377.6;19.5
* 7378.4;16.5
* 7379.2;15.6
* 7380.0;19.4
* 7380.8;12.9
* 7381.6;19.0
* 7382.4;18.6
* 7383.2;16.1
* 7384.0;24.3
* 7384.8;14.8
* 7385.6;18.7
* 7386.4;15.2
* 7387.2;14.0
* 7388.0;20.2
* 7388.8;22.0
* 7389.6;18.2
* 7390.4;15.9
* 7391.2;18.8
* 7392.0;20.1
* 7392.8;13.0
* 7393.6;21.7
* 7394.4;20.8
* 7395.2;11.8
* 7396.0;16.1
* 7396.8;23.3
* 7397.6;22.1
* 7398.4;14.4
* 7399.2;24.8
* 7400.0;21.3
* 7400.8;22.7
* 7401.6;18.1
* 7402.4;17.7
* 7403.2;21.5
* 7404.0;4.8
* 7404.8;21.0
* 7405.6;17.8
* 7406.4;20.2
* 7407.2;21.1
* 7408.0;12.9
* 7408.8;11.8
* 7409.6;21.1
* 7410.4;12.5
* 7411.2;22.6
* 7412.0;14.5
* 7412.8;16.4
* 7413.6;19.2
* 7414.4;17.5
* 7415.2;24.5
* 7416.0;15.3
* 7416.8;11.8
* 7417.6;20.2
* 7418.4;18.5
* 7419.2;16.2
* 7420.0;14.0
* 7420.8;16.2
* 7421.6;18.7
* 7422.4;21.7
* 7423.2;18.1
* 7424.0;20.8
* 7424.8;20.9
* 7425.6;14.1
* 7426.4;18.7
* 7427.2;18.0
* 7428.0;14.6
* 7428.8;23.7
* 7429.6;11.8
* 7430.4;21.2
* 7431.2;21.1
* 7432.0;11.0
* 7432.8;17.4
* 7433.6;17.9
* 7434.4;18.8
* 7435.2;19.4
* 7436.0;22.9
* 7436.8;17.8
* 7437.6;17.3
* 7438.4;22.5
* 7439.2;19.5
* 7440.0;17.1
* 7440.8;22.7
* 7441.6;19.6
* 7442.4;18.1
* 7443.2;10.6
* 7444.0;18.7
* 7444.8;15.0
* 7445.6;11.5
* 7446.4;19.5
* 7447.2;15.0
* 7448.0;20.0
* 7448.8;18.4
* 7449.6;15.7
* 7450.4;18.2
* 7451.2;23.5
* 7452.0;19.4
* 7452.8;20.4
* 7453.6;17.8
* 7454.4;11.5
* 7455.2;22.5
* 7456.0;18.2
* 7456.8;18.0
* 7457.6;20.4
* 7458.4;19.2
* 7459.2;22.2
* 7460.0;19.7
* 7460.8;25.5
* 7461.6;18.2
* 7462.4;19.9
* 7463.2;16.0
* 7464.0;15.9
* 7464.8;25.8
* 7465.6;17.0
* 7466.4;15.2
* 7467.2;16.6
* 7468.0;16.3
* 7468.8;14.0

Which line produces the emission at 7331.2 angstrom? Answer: H-alpha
